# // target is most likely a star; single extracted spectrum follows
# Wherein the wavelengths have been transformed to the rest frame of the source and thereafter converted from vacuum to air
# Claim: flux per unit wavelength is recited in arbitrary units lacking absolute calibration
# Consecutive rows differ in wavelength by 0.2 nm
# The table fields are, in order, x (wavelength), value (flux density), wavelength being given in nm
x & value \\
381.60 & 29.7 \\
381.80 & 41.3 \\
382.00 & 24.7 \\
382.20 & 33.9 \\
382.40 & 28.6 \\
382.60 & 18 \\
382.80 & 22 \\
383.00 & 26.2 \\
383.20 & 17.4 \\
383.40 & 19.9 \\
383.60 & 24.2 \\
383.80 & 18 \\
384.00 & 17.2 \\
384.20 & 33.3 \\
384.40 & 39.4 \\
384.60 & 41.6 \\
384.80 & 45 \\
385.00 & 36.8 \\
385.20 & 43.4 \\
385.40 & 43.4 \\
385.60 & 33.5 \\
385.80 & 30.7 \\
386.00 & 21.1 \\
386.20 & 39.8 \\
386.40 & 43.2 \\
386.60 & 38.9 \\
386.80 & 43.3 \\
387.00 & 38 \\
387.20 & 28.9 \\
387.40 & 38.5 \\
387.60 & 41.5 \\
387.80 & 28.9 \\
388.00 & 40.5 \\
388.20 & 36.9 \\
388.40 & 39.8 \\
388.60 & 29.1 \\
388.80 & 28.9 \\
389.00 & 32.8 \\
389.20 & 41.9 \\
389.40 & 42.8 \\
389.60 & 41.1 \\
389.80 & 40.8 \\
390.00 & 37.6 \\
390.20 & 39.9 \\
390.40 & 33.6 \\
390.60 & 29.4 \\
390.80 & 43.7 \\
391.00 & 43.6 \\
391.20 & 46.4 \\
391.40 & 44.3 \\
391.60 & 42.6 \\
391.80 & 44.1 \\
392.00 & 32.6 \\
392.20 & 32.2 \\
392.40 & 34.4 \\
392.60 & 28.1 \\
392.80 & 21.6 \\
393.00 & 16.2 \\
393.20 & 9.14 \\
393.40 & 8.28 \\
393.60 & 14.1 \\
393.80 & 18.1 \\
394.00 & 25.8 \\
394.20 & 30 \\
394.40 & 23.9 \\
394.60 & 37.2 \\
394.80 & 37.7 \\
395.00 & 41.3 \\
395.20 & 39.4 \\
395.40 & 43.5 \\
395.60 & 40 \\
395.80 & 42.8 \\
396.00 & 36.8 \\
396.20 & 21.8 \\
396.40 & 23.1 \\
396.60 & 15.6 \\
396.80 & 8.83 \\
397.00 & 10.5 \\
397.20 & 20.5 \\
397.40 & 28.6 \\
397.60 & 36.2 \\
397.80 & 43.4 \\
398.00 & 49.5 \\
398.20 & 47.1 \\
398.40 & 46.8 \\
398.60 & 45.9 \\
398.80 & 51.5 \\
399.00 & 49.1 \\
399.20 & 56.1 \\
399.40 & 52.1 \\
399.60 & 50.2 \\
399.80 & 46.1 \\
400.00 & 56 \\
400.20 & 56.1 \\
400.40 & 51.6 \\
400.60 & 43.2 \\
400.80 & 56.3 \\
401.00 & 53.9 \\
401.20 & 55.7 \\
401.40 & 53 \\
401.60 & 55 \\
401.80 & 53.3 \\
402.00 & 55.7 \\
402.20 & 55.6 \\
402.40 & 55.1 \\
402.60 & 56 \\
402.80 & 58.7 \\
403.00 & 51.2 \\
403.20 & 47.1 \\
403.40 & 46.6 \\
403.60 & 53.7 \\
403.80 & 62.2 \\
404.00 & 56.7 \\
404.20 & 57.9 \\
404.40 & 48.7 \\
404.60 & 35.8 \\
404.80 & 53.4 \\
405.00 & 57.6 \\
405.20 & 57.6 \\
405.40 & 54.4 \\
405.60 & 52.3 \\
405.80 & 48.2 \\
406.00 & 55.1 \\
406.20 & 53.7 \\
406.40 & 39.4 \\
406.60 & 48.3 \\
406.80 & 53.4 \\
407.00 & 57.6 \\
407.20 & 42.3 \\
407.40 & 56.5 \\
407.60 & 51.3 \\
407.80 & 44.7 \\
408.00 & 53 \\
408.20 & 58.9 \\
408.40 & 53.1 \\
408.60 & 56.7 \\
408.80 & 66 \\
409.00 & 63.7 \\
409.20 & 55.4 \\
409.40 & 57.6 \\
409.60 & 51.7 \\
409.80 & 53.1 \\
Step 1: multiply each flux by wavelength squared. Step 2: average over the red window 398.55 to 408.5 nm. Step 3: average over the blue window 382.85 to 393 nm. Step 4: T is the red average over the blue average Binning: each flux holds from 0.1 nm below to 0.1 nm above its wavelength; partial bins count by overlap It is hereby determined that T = 1.6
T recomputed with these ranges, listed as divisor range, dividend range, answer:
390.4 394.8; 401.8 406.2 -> 1.88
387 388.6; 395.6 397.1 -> 0.69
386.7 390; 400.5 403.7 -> 1.53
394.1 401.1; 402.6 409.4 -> 1.39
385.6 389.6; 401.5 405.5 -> 1.61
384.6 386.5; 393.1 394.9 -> 0.63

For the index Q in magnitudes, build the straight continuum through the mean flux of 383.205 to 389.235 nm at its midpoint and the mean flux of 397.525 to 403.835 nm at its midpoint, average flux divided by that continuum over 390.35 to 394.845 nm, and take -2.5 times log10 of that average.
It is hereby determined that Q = 0.346 mag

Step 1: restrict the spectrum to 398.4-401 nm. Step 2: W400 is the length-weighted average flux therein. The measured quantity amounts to 51.1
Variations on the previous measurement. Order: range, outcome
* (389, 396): 33.8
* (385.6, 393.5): 34.7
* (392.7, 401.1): 35.9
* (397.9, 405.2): 52.3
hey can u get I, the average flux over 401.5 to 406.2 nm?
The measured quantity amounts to 53.4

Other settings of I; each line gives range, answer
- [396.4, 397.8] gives 21.9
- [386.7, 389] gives 35.7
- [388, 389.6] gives 36.6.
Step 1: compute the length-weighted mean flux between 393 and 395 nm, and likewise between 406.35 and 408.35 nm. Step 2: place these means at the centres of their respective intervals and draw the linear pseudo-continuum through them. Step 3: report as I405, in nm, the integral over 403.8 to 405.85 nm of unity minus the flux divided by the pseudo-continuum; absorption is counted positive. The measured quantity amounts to -0.33 nm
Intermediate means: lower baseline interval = 23.3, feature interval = 52.8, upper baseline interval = 50.9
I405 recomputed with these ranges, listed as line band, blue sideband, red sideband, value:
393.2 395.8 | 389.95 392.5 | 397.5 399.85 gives 0.81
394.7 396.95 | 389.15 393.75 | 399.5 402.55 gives 0.56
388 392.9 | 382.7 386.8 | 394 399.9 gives -0.40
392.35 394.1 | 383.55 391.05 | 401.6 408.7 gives 0.94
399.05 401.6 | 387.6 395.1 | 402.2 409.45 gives -0.39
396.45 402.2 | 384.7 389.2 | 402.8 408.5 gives 0.30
